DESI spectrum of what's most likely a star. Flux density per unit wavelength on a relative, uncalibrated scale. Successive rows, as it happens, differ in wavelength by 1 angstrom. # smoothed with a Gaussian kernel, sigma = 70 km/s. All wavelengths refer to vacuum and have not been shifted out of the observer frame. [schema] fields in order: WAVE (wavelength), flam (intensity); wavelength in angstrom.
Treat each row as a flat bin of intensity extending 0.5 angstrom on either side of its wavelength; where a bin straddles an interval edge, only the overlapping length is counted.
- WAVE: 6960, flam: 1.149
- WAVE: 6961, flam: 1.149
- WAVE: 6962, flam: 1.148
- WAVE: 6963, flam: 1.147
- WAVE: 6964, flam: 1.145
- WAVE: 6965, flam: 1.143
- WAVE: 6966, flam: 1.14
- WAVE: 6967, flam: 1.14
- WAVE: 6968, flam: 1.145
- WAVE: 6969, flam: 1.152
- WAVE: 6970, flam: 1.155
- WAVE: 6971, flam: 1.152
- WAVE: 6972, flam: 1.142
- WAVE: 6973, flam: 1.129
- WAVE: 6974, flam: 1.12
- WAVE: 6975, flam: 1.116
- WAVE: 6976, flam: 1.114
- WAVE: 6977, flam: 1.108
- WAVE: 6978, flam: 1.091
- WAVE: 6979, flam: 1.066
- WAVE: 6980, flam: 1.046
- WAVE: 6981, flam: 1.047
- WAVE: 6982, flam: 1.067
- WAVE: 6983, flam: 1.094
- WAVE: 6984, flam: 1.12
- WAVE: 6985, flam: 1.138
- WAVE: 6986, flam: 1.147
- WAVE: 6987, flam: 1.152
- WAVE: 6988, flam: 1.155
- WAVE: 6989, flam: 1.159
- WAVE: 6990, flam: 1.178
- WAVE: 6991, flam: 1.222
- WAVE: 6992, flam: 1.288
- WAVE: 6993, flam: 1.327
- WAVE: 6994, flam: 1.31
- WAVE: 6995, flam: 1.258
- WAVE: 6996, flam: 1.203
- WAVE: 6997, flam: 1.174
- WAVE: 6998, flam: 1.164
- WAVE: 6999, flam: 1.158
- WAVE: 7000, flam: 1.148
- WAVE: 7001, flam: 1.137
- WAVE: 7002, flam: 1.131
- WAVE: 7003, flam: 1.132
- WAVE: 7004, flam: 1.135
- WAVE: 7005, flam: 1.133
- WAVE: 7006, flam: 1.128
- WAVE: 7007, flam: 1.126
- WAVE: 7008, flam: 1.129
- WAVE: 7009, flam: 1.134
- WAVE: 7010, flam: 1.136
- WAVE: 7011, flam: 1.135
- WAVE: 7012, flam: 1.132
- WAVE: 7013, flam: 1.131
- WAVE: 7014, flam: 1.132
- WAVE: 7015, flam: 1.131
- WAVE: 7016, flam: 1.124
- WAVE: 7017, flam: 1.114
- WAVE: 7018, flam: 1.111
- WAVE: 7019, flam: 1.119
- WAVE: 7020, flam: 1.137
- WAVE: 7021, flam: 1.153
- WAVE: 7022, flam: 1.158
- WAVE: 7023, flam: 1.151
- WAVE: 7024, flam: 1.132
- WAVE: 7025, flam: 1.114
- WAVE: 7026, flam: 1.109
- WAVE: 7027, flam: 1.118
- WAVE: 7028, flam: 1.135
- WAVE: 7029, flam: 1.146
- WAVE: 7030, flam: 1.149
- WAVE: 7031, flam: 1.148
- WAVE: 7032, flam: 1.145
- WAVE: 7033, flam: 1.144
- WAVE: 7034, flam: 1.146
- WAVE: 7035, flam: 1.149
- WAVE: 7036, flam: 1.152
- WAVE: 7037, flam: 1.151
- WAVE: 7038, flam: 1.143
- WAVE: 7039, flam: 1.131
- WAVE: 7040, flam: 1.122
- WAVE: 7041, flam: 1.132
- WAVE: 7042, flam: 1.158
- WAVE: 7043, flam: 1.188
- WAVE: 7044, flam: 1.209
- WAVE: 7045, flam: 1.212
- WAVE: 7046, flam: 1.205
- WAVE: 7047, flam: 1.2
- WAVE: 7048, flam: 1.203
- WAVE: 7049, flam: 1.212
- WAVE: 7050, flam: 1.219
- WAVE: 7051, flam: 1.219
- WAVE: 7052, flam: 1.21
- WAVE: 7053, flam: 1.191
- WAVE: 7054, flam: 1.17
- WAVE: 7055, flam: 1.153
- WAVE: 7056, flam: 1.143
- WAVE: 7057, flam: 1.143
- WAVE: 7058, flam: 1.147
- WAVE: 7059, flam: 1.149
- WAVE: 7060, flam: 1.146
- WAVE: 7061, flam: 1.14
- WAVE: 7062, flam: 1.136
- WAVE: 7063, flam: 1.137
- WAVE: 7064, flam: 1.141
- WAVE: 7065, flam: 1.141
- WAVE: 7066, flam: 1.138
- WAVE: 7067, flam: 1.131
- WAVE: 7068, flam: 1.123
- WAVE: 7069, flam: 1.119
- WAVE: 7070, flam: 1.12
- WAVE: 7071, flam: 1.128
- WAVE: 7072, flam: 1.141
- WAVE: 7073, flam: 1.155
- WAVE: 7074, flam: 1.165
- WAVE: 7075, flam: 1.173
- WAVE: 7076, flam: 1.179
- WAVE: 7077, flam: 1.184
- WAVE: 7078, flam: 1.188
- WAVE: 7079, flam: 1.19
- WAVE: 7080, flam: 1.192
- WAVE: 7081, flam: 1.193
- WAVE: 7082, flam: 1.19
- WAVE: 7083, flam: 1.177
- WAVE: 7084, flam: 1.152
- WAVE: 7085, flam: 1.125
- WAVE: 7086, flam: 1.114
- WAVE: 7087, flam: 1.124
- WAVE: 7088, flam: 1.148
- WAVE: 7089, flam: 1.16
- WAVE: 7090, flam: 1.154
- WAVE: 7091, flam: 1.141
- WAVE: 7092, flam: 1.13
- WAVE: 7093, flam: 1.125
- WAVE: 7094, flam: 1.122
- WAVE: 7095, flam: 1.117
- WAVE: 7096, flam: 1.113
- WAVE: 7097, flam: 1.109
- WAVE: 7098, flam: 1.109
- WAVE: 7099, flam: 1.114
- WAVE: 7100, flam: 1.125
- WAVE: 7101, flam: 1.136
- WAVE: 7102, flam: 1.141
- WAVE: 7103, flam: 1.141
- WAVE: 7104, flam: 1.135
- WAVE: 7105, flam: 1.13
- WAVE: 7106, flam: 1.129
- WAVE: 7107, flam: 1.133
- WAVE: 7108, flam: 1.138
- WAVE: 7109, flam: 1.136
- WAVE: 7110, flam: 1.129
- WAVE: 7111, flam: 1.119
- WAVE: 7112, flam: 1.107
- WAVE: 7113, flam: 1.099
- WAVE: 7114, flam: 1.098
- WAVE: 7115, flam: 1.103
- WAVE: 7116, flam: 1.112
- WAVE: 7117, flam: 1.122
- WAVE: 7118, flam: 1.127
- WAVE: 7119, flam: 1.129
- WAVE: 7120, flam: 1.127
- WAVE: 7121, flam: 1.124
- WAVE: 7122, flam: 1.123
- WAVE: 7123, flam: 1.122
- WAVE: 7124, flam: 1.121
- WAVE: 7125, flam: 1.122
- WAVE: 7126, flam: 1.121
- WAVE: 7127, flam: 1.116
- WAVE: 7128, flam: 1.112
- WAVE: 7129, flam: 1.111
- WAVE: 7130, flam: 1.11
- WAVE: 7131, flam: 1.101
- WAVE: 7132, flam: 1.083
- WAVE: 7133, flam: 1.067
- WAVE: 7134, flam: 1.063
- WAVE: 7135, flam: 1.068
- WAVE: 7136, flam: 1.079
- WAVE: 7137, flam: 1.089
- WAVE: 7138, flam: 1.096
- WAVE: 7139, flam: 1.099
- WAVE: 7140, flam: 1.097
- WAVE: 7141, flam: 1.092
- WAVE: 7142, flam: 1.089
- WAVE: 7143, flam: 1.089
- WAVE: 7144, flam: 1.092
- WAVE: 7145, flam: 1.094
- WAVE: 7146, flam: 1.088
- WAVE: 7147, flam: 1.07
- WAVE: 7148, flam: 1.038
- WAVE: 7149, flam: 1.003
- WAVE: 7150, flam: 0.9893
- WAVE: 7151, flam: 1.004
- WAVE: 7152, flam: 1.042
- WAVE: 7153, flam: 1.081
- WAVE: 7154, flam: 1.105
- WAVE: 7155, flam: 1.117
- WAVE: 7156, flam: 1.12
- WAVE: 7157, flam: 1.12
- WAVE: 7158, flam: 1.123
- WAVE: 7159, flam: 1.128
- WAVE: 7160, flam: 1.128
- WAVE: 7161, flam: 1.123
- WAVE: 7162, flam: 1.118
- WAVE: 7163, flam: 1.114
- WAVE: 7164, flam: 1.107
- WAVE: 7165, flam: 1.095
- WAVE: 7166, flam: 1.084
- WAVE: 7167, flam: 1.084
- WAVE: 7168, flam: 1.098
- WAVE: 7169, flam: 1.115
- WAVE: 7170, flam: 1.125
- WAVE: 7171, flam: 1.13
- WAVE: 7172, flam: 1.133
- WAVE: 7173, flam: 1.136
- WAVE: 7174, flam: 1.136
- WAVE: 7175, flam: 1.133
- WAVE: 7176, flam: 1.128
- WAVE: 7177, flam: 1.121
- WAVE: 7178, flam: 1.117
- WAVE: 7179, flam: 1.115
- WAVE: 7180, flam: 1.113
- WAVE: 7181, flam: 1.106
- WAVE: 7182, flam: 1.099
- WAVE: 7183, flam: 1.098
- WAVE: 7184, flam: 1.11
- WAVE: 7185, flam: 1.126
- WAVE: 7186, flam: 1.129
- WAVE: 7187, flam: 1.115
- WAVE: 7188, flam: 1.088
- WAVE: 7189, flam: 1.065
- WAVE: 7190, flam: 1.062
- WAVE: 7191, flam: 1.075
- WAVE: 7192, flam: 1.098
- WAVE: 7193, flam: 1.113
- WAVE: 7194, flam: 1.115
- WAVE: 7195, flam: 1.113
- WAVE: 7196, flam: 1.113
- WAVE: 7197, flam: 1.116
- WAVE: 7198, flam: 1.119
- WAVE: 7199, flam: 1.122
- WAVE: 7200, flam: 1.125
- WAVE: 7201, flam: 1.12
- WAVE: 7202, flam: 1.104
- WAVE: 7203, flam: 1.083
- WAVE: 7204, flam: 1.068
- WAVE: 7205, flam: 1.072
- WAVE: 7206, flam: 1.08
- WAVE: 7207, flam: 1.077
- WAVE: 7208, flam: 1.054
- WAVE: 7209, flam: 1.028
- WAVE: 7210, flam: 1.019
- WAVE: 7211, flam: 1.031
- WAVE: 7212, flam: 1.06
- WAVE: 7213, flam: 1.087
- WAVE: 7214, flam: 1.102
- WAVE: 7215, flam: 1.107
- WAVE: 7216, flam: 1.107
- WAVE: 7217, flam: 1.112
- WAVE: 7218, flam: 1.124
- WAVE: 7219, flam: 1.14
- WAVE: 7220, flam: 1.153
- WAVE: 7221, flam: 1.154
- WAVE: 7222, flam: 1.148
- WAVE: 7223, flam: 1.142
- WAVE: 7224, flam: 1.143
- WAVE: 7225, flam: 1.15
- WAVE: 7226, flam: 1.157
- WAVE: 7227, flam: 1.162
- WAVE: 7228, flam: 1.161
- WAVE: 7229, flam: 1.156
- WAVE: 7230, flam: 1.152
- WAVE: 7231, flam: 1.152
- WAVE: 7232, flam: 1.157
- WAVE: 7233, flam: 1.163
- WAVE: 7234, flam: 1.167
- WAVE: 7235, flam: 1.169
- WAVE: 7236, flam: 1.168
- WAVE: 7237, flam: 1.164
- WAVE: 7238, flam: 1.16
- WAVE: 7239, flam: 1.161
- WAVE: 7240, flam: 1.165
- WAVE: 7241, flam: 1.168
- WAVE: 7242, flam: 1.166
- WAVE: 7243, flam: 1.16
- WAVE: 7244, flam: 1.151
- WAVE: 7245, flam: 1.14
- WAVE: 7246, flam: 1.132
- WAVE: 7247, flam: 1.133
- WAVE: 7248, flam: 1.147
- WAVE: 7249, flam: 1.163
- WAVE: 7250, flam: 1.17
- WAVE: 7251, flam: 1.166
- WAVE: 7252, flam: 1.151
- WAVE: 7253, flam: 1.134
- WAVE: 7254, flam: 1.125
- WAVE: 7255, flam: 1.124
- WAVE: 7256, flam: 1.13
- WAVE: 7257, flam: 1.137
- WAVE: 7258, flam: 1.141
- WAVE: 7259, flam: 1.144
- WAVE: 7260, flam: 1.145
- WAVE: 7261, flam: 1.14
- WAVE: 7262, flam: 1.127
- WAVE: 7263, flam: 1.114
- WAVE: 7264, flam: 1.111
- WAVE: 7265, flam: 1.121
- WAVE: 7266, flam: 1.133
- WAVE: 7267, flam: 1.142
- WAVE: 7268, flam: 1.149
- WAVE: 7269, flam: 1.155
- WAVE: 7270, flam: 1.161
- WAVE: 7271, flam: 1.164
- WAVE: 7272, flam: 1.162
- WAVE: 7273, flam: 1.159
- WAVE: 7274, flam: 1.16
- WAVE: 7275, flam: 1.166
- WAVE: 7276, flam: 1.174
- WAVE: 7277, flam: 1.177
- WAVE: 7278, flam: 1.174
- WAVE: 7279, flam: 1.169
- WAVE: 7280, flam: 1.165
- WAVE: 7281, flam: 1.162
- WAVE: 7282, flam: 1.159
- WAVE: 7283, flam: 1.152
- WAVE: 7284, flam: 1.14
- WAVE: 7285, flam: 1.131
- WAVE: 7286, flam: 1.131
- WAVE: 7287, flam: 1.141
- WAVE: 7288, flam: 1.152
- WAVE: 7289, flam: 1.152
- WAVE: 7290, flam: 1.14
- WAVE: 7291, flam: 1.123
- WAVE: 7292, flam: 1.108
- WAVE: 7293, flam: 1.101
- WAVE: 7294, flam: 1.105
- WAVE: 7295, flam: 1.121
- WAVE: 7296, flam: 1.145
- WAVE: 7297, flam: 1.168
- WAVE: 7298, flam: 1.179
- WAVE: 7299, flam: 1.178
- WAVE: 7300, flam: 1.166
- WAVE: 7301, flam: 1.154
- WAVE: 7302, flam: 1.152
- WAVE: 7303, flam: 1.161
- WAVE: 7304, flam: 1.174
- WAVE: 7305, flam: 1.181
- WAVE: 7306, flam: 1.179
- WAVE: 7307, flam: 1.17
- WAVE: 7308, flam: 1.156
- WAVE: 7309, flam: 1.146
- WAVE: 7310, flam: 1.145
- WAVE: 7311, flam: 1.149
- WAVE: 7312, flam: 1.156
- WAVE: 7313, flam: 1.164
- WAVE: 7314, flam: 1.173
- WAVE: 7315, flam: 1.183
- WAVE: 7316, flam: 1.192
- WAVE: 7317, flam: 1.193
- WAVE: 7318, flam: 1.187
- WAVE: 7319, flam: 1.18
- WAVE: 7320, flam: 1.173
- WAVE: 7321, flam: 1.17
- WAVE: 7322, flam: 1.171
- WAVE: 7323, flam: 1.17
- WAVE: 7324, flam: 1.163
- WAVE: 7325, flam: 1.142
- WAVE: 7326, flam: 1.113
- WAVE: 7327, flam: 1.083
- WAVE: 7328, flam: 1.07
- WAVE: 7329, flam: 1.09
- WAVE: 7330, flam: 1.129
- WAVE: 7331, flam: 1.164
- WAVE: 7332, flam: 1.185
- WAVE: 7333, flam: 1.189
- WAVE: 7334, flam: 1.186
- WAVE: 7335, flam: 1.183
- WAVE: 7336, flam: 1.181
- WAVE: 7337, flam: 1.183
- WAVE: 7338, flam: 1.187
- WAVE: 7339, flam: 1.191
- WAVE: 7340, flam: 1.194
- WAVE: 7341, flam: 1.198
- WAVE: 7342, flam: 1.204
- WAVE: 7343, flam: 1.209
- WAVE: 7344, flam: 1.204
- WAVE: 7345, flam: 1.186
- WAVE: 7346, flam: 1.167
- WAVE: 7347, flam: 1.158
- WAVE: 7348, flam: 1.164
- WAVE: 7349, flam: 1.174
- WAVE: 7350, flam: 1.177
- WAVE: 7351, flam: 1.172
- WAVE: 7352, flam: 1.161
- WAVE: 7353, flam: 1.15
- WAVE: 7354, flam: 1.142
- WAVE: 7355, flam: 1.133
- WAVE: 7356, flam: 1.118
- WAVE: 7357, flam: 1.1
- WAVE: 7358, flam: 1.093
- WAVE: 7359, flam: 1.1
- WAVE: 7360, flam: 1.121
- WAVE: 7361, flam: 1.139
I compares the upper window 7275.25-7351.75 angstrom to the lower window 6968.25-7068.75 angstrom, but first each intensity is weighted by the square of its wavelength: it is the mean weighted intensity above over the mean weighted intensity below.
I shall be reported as 1.10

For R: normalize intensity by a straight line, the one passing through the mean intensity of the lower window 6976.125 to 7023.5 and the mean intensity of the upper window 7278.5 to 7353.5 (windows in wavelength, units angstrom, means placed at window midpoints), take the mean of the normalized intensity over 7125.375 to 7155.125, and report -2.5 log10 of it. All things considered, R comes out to 0.07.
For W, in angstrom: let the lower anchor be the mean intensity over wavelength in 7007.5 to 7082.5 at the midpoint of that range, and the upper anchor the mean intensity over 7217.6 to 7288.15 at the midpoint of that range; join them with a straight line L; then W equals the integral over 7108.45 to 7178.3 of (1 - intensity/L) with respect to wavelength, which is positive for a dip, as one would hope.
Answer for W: 3.0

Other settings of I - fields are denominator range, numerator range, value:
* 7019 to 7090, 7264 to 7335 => 1.07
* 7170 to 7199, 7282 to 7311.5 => 1.07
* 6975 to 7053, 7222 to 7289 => 1.07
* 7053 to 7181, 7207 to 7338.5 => 1.07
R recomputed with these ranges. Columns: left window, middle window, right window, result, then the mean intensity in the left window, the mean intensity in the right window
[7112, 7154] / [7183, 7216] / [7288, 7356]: 0.02 mag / 1.09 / 1.16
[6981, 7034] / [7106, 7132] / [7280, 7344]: 0.03 mag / 1.15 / 1.16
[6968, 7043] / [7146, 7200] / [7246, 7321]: 0.05 mag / 1.14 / 1.15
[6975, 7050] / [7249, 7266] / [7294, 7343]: 0.02 mag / 1.15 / 1.16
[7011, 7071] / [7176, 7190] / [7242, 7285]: 0.04 mag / 1.15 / 1.15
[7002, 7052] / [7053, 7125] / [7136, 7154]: -0.03 mag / 1.15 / 1.07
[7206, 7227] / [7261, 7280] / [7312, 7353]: -0.02 mag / 1.11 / 1.17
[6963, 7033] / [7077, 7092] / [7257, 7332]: -0.01 mag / 1.14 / 1.15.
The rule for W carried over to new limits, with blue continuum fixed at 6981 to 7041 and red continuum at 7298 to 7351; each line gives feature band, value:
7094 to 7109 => 0.4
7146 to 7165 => 1.2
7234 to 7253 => 0.1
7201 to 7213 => 1.0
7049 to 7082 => -0.2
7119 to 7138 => 0.9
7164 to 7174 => 0.4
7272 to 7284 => 0.0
